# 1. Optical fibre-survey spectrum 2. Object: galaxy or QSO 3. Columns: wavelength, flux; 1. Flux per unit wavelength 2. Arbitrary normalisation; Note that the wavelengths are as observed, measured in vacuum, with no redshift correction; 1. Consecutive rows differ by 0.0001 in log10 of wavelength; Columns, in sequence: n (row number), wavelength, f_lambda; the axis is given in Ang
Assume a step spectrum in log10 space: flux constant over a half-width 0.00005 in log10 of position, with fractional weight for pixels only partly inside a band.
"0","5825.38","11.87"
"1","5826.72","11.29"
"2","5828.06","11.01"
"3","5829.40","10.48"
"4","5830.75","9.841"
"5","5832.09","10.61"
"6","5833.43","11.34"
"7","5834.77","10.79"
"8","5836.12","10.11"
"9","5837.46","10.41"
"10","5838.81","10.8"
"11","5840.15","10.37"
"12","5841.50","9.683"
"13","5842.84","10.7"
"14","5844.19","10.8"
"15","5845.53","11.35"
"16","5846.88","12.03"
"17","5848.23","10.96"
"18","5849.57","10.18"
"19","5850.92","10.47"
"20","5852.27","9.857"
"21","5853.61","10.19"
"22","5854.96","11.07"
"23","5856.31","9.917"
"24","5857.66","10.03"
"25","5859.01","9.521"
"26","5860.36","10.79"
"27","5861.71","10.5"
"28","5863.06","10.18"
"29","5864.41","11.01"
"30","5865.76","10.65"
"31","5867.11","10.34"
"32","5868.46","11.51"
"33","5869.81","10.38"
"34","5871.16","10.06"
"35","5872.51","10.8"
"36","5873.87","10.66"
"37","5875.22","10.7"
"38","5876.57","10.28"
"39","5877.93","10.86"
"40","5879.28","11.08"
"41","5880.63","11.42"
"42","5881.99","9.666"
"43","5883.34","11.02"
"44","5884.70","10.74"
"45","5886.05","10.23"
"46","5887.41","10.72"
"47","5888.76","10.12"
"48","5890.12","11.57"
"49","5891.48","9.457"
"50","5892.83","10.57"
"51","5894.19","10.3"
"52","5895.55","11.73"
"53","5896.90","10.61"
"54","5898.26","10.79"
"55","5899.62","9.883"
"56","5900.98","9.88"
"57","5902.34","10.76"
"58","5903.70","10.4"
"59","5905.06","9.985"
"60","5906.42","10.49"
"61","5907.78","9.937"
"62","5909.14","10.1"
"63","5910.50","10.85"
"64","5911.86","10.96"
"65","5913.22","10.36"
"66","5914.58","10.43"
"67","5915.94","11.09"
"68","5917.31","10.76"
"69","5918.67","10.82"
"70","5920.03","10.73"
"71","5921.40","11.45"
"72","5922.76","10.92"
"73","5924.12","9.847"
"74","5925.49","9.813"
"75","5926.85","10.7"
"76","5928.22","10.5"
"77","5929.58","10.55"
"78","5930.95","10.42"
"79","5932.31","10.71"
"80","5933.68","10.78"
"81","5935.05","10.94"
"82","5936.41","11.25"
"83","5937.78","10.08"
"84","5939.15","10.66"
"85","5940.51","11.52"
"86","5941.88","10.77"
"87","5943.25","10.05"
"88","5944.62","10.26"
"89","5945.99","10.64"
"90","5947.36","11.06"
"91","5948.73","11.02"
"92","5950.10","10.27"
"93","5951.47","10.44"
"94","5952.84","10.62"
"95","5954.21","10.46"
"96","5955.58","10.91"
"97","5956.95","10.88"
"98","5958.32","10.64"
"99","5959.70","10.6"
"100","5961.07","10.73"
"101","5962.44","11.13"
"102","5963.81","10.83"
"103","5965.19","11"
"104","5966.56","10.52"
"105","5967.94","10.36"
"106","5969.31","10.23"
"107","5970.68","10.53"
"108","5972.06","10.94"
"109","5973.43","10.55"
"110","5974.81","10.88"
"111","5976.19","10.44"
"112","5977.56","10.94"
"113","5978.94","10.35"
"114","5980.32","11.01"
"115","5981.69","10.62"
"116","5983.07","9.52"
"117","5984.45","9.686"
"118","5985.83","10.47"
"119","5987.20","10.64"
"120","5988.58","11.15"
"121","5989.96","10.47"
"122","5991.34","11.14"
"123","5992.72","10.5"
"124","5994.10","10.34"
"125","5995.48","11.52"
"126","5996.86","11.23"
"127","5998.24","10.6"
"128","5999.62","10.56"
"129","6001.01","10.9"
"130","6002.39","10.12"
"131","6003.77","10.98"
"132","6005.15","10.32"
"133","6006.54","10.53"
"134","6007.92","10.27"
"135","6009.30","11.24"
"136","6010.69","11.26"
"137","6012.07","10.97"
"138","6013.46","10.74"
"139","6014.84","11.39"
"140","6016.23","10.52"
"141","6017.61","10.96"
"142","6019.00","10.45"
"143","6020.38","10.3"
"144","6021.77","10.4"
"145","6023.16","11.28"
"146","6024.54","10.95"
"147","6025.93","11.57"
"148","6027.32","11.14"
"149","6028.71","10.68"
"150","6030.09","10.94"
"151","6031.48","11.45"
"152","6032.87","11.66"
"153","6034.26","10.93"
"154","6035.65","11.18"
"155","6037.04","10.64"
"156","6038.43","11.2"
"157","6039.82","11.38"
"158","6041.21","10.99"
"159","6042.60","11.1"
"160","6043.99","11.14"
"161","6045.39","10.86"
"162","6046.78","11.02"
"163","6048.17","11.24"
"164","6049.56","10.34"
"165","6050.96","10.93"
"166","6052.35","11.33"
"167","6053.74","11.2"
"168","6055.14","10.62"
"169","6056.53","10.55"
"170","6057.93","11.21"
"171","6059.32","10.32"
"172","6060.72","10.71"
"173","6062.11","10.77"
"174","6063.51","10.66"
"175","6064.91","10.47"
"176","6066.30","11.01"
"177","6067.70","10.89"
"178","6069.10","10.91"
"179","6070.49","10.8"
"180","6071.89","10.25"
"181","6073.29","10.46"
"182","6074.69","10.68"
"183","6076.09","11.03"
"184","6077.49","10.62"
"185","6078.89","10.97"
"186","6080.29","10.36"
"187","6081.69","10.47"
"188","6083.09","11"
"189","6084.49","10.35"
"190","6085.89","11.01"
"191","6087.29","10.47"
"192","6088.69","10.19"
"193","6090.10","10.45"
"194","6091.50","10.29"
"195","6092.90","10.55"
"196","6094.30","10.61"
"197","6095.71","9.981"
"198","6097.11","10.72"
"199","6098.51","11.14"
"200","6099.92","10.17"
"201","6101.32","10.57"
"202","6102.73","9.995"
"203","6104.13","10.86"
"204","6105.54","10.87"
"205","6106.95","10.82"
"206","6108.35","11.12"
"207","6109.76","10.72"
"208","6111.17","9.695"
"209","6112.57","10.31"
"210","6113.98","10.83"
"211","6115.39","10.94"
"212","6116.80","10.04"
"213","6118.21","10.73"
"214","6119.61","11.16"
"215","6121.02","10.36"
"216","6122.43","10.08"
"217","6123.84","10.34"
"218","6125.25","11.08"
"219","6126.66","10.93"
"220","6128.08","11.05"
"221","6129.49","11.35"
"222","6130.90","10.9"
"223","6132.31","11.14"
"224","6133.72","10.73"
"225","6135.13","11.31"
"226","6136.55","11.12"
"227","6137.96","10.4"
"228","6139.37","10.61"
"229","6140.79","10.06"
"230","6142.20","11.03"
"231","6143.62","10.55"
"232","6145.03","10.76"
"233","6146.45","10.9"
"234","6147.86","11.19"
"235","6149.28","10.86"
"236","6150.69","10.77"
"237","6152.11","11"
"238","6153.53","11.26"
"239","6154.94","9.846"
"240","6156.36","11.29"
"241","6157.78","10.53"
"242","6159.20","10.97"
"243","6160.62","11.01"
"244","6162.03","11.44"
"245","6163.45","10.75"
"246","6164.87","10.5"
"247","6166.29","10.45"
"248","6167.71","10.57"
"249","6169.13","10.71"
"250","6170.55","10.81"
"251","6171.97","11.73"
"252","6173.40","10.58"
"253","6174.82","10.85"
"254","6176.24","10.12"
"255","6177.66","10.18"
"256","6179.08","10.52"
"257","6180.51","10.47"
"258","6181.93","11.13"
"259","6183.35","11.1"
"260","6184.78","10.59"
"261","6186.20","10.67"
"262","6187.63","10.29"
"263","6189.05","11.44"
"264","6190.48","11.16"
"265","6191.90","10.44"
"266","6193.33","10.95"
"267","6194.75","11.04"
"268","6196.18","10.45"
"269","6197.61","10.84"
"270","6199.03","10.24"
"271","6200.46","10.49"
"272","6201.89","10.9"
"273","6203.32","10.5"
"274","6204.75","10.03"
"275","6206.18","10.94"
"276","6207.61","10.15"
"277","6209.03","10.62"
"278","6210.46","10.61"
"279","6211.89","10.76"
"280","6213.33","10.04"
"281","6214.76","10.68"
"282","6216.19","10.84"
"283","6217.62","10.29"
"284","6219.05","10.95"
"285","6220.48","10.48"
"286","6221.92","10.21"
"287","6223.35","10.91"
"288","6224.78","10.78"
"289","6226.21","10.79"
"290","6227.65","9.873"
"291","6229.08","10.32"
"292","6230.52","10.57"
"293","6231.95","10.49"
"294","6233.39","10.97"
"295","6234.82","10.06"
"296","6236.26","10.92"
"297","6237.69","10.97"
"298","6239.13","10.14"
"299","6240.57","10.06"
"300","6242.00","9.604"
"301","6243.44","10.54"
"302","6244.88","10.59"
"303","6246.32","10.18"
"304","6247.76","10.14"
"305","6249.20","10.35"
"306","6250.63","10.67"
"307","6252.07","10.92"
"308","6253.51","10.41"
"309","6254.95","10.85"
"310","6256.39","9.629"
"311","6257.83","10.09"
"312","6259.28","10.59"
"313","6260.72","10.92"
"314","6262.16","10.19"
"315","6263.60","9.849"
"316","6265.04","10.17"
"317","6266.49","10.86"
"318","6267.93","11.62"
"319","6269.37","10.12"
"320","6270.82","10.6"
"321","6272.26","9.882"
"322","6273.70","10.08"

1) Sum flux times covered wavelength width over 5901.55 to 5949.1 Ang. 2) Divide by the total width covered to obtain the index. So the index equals 10.6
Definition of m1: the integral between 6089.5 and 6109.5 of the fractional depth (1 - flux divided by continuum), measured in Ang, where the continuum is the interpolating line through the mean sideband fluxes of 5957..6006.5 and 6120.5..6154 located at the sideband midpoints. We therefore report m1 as 0.4 Ang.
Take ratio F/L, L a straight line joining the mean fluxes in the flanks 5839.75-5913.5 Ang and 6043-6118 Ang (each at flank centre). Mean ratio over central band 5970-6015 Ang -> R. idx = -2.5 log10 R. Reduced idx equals -0.01 mag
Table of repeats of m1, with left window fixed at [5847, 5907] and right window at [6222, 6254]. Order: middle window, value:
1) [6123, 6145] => -0.74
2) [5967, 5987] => 0.07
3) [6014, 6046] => -1.55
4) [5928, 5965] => -0.67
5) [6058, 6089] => -0.54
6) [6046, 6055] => -0.42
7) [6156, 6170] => -0.45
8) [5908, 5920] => -0.15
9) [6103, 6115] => -0.17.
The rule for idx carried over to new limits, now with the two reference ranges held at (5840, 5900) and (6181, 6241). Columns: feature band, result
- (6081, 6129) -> 0.001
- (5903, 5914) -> 0.020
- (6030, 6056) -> -0.047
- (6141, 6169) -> -0.021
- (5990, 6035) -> -0.028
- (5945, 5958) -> -0.011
